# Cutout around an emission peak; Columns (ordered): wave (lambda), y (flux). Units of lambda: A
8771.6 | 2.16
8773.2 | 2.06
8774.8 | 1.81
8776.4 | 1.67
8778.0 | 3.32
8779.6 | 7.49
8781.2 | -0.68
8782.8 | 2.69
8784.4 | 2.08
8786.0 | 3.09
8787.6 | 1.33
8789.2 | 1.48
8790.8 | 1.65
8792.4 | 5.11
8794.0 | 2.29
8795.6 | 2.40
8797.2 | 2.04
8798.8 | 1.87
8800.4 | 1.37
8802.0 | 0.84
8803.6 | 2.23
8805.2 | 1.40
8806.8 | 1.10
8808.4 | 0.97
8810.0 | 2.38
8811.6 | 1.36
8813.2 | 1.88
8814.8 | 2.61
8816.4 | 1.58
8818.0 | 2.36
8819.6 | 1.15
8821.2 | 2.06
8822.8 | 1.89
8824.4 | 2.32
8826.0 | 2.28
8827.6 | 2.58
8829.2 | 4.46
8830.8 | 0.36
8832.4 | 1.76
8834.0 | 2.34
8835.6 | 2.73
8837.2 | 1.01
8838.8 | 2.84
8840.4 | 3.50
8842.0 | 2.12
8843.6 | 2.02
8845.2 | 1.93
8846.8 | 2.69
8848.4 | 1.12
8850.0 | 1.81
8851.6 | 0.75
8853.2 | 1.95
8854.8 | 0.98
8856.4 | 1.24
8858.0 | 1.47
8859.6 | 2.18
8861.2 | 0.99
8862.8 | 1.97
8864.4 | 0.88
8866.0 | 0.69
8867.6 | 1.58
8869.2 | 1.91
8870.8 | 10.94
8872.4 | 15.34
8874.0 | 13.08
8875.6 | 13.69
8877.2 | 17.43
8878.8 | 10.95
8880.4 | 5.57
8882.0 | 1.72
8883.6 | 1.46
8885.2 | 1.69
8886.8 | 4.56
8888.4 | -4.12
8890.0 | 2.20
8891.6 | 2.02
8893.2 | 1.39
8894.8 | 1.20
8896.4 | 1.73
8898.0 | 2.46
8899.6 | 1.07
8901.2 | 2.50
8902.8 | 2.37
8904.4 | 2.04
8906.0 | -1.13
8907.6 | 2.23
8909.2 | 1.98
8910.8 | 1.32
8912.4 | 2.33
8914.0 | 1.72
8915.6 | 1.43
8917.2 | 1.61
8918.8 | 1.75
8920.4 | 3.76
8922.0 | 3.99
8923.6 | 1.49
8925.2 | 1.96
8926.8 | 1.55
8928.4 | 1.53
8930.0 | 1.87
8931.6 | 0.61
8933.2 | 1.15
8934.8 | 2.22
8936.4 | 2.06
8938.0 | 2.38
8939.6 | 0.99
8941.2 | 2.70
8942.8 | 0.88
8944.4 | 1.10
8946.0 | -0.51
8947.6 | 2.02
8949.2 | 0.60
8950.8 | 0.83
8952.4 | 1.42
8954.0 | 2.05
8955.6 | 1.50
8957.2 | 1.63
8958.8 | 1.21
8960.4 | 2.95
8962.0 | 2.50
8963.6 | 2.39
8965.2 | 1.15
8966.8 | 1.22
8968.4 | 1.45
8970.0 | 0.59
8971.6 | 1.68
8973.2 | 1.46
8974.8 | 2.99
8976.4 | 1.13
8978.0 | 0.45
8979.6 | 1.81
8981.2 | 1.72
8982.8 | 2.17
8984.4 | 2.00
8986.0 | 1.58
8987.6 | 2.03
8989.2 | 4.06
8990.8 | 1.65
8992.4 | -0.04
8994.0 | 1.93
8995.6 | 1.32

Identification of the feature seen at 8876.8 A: Hbeta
